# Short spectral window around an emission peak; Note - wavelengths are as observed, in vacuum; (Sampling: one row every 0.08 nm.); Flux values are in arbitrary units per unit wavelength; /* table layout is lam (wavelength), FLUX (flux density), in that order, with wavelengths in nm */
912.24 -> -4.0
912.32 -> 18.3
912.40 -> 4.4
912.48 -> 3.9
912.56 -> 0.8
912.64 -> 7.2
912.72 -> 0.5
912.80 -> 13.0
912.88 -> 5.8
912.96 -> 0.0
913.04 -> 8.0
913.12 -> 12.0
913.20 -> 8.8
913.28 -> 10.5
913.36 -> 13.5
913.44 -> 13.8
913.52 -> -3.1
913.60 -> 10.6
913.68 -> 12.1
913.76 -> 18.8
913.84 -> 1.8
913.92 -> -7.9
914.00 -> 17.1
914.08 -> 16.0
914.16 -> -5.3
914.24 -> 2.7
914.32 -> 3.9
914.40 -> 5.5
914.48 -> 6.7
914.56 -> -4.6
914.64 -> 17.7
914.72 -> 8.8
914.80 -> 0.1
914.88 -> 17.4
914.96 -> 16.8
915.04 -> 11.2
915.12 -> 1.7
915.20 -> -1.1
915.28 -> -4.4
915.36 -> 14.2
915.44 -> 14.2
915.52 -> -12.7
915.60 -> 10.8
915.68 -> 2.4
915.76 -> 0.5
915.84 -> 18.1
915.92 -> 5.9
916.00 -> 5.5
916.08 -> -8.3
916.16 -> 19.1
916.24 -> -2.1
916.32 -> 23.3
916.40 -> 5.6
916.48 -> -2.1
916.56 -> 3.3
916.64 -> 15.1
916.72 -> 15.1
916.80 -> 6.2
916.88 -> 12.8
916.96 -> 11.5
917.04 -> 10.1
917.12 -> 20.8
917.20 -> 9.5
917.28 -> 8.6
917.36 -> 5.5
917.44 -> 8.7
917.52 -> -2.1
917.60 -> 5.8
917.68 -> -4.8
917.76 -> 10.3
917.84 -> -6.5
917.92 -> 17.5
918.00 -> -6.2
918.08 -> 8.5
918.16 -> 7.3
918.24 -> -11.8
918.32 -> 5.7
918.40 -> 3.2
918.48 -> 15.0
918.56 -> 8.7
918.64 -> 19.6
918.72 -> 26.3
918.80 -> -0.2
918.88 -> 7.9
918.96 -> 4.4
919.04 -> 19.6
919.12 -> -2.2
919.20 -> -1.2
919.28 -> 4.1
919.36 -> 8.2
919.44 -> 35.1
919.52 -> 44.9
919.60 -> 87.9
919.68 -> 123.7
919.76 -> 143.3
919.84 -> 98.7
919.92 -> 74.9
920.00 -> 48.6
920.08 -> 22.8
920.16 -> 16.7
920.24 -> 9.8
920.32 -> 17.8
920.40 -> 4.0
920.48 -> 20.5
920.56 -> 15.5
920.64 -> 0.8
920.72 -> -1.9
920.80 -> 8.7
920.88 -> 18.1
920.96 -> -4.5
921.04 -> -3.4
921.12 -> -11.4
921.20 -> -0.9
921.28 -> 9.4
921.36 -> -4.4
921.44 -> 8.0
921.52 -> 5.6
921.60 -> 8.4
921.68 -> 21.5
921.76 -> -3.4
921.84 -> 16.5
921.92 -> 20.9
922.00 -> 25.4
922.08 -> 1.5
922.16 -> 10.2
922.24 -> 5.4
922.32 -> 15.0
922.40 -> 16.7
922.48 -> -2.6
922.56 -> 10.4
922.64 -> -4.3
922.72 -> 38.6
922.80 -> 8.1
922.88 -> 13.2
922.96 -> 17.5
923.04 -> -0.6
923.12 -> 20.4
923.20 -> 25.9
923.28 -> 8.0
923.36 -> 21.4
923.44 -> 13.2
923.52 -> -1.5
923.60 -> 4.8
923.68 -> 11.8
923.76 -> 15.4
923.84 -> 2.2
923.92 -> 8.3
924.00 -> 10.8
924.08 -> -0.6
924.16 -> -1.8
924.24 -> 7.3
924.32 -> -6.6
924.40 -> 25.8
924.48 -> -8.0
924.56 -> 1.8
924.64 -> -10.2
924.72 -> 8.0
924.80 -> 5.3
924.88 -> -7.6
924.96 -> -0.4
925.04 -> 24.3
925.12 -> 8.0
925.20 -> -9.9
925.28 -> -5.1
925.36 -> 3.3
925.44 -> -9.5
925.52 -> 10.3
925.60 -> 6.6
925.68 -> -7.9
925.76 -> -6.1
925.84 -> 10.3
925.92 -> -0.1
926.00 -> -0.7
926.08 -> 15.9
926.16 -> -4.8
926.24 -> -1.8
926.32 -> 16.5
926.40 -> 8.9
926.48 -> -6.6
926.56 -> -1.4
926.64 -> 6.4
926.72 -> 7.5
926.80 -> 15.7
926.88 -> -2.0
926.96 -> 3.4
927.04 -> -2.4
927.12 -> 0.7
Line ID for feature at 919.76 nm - H-beta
